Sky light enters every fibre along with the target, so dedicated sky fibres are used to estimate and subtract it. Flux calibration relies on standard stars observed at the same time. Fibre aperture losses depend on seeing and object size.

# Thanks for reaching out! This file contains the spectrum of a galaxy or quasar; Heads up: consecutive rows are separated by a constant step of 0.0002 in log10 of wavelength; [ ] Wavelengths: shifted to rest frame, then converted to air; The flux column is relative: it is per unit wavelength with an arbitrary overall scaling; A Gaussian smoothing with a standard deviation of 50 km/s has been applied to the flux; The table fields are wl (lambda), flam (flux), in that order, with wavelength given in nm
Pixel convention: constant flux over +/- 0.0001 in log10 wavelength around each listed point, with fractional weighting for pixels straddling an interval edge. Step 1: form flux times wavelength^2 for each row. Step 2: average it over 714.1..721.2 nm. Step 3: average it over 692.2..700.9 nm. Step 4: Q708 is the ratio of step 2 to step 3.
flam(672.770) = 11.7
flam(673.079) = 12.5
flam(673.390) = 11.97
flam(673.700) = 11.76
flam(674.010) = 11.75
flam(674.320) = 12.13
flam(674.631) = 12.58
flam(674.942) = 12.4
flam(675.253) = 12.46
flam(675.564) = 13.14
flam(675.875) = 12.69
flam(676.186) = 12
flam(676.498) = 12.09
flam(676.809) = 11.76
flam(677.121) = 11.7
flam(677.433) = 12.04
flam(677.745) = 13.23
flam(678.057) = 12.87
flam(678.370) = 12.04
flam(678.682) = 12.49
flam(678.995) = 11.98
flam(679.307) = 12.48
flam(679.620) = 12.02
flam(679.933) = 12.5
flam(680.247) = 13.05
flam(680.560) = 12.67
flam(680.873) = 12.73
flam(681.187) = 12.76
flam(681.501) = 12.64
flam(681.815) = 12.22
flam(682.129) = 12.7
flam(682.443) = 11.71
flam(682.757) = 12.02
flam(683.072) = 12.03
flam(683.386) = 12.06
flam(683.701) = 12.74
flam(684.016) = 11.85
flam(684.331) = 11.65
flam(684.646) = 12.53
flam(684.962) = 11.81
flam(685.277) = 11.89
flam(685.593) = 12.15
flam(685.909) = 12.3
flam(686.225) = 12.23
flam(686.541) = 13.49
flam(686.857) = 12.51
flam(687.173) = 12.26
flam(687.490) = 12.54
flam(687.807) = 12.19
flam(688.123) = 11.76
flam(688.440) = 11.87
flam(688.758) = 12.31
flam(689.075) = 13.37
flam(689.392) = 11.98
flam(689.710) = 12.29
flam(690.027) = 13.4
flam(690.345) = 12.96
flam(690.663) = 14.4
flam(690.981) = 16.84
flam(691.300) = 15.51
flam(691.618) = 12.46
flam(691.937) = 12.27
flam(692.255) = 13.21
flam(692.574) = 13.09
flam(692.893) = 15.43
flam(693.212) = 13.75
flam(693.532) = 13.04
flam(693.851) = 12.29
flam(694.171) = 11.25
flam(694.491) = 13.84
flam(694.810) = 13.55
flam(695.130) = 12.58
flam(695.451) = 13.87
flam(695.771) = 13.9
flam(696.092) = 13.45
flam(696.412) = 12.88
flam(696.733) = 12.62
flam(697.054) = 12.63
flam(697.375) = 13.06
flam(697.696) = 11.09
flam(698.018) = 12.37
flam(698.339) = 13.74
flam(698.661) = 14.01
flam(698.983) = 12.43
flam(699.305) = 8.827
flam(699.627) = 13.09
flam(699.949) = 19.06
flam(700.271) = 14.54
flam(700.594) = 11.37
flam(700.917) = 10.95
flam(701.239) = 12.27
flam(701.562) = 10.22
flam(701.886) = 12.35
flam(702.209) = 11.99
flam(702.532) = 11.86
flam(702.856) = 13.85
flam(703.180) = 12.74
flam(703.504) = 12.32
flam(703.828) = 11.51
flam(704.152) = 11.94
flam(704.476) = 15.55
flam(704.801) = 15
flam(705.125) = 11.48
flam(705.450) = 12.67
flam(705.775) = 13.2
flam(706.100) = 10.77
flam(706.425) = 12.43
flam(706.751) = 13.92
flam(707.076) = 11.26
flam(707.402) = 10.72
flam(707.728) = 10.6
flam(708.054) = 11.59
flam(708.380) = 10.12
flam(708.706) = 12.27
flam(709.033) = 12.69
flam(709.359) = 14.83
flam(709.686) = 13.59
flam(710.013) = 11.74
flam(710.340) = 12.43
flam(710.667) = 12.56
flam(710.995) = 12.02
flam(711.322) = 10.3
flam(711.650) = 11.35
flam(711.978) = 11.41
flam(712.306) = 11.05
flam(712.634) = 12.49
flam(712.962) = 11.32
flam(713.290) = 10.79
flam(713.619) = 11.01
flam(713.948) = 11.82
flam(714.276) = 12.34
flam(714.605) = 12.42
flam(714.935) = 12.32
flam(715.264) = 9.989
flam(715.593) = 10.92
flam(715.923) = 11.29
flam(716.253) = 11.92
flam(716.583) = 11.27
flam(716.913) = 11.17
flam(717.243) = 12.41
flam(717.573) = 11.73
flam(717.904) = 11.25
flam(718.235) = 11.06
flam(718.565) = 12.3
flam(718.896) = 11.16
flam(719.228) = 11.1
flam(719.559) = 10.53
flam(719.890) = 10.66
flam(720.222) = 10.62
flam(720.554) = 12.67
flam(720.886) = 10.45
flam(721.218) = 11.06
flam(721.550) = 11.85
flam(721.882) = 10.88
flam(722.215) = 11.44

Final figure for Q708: 0.92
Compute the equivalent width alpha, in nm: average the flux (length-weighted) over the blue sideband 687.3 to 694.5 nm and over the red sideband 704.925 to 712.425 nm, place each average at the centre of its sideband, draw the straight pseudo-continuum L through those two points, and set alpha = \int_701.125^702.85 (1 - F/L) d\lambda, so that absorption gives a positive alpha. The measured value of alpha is 0.07 nm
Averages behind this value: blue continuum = 13.1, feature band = 11.9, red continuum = 12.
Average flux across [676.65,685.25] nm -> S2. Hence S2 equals 12.3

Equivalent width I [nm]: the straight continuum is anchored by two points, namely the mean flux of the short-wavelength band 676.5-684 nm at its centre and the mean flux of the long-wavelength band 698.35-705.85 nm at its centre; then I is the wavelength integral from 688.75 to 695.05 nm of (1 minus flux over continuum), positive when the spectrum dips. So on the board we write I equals -0.40 nm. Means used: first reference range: 12.4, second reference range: 12.8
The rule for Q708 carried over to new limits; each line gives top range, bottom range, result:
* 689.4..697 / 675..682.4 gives 1.12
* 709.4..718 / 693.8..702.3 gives 0.96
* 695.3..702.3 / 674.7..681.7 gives 1.09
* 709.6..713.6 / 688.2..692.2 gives 0.94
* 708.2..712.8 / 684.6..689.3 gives 1.05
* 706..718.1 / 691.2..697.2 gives 0.93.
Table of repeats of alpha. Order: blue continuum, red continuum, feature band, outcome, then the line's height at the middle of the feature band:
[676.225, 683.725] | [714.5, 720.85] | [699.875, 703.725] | -0.28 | 11.8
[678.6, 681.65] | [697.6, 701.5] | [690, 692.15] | -0.22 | 12.7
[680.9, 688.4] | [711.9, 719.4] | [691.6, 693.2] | -0.18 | 12.1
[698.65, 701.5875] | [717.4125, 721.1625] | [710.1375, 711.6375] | 0.01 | 11.9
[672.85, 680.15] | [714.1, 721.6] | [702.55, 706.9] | -0.43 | 11.7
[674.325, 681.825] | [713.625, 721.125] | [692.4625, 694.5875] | -0.21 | 12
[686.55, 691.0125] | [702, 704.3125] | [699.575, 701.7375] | -0.11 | 12.4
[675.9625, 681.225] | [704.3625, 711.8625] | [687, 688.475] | 0.02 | 12.3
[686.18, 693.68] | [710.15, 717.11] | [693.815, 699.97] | -0.11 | 12.7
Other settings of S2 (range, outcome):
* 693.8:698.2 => 12.8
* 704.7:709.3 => 12.1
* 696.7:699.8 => 12.4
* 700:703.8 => 12.4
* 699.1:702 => 12.5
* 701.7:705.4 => 12.8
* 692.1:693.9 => 13.5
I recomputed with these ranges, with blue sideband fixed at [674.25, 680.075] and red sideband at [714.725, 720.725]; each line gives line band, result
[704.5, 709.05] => -0.20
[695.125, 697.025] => -0.21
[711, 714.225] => 0.04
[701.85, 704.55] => -0.20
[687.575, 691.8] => -0.39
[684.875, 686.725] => -0.03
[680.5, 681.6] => -0.04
